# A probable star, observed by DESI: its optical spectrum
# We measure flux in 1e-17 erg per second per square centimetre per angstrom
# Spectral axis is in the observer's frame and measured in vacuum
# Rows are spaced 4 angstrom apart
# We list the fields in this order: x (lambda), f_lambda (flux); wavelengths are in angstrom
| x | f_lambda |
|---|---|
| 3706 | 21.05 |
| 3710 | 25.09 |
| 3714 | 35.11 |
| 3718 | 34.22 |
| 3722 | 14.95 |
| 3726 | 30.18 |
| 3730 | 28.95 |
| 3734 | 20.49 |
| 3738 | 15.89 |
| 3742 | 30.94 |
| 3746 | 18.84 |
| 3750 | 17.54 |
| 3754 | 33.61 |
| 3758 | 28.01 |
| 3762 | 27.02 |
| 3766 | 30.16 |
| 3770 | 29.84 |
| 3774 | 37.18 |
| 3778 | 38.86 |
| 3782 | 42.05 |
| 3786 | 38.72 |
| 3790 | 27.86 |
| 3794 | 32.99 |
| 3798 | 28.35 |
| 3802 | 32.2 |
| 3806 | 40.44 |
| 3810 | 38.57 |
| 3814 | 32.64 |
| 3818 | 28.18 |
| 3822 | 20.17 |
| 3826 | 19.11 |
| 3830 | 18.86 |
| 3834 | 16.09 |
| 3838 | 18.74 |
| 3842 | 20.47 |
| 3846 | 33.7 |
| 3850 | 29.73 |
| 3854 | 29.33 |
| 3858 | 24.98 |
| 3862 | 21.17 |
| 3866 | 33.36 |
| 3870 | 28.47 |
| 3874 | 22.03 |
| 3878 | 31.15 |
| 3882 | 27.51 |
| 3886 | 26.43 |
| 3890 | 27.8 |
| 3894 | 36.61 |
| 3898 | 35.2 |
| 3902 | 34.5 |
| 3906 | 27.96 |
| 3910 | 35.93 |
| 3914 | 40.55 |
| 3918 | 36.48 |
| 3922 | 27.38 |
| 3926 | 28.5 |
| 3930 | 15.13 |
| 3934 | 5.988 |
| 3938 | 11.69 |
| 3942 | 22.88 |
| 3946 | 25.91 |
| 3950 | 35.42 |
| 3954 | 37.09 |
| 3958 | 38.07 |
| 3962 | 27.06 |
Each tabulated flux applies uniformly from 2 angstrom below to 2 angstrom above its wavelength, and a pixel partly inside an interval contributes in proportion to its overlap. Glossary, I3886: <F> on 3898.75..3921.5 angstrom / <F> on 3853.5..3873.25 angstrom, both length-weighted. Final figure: 1.3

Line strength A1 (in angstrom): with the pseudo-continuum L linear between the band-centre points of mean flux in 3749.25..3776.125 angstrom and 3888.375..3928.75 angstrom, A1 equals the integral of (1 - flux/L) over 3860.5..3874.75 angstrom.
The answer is 2.3 angstrom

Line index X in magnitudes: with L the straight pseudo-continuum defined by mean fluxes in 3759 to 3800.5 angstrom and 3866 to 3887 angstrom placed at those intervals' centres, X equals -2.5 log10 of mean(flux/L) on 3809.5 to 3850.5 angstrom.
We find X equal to 0.236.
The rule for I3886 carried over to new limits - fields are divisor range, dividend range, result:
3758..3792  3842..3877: 0.82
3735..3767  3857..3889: 1.08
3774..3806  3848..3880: 0.79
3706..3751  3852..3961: 1.15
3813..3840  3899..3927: 1.54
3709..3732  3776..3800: 1.23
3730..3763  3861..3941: 1.14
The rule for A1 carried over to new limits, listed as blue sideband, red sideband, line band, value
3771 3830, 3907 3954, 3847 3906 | -0.9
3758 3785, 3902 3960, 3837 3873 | 4.7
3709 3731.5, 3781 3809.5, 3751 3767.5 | 1.3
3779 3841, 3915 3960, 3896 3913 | -4.4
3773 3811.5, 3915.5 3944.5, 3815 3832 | 5.4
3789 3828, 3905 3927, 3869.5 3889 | 3.1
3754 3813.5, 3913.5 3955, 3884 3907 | -3.5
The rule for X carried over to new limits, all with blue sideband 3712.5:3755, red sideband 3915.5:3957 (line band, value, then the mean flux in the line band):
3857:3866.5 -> -0.02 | 25.6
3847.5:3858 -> -0.15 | 28.9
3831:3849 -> 0.12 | 22.5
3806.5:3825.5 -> -0.18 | 29.9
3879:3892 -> -0.10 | 27.5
